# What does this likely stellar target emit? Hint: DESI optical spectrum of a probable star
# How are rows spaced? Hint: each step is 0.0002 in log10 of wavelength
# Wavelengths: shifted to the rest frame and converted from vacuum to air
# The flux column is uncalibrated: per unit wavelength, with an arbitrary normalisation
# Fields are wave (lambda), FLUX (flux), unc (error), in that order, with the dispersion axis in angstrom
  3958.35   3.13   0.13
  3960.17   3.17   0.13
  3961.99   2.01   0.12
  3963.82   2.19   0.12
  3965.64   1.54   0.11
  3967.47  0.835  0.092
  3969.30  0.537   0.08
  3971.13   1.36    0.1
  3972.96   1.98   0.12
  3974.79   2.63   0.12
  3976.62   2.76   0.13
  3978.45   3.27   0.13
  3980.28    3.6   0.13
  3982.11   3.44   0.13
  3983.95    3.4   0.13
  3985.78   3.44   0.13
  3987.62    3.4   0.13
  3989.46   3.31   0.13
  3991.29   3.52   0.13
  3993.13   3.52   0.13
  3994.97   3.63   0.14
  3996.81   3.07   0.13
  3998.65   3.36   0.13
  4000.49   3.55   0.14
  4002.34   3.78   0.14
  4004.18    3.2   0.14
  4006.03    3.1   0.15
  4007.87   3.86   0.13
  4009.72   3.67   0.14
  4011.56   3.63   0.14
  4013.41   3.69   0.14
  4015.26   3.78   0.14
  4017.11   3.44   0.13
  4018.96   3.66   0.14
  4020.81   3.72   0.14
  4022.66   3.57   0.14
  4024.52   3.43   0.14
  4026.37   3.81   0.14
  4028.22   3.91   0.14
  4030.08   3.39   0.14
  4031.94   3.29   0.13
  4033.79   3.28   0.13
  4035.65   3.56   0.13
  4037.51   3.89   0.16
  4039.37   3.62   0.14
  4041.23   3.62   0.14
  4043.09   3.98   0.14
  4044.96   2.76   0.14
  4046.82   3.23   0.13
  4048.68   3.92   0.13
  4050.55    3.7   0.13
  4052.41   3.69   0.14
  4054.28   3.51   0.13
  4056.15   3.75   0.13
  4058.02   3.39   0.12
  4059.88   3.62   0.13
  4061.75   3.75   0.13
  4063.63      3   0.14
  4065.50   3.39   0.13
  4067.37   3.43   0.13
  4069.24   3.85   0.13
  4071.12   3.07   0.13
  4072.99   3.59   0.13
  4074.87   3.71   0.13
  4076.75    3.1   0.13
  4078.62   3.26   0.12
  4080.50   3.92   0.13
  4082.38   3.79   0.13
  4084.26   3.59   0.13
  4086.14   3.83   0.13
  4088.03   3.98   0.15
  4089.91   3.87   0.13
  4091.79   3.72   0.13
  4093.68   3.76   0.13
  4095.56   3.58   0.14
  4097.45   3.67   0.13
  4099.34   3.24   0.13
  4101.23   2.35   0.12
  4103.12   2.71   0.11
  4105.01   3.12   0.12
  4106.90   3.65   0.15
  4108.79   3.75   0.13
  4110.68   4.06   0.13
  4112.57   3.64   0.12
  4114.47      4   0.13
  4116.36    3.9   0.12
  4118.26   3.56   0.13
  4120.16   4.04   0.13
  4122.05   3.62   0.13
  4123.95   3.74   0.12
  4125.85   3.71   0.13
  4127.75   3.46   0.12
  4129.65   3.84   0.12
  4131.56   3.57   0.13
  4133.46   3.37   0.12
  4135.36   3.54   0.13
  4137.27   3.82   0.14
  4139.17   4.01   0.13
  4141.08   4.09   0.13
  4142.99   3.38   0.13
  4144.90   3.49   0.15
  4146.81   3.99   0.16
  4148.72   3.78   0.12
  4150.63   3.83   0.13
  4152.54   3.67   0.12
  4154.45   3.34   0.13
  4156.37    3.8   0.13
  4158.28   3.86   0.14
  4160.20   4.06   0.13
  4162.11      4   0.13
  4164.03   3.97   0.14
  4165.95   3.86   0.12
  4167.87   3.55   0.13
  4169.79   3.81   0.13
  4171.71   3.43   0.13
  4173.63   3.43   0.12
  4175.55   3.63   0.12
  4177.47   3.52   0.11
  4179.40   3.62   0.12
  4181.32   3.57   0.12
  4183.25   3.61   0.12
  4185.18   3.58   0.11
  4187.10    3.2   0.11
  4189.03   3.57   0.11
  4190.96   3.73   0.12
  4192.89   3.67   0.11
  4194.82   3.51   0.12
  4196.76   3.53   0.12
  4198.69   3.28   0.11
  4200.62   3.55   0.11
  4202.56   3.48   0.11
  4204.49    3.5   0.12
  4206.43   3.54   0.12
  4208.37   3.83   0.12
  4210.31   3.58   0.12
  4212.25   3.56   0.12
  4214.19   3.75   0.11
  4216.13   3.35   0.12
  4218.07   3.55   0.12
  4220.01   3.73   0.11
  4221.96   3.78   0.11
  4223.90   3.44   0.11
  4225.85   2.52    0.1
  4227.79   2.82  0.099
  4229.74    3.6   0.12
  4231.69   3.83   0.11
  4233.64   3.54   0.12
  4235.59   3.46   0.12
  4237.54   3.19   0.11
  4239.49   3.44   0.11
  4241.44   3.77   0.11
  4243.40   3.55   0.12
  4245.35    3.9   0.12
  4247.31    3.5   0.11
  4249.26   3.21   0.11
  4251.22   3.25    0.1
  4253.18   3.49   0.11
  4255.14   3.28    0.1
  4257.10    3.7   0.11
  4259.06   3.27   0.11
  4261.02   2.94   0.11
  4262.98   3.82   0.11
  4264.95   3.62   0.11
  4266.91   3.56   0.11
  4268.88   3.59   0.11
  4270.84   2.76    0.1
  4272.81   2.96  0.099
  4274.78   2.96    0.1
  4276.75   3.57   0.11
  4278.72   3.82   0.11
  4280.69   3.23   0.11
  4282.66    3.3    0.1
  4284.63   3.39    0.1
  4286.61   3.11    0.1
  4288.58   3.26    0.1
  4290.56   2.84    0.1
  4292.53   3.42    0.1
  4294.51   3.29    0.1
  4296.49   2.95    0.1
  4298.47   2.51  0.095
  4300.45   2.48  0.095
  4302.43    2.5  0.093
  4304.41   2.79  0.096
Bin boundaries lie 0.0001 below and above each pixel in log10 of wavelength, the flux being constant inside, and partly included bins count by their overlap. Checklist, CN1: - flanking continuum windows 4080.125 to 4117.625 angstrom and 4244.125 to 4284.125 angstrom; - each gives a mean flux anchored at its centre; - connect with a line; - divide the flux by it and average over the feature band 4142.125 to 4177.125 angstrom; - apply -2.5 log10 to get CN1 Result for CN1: -0.06 mag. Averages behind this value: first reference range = 3.6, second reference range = 3.39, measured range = 3.71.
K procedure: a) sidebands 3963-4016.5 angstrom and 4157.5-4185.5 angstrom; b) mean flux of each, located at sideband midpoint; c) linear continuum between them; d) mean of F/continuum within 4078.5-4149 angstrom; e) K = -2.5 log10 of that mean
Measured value -0.05 mag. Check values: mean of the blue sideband 3.01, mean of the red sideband 3.7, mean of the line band 3.65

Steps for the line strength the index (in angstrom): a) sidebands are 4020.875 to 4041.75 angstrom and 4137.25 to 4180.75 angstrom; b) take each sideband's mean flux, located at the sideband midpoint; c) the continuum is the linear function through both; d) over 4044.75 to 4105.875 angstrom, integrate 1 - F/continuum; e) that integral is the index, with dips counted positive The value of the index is 2.5 angstrom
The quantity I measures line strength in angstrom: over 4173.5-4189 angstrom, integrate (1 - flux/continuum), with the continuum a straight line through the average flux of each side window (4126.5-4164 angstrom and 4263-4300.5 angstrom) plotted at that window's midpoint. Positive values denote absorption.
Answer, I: 0.3 angstrom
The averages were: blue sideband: 3.74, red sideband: 3.22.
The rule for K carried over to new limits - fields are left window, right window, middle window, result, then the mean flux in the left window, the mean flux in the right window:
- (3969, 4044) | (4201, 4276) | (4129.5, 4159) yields -0.092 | 3.36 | 3.44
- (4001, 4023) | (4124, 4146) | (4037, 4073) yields 0.026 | 3.59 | 3.67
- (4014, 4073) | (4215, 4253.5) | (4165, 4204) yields -0.025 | 3.55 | 3.45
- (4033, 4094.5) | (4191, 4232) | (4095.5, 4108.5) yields 0.119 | 3.58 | 3.49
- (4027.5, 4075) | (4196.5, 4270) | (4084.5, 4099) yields -0.066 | 3.53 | 3.48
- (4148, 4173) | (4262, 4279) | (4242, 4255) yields -0.004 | 3.76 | 3.39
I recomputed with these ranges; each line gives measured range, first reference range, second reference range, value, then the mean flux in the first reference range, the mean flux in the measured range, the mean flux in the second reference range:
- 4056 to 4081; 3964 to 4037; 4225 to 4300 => -2.03 angstrom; 3.17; 3.47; 3.32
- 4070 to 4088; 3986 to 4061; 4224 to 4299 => -0.37 angstrom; 3.55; 3.56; 3.33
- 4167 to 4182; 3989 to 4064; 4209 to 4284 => -0.45 angstrom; 3.55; 3.57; 3.43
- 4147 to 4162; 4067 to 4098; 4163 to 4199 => -0.78 angstrom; 3.63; 3.79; 3.59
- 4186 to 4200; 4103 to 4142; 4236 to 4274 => 0.17 angstrom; 3.7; 3.5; 3.41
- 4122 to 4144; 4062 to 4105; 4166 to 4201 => -1.07 angstrom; 3.47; 3.68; 3.55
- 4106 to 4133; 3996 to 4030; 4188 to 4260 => -1.66 angstrom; 3.57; 3.75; 3.49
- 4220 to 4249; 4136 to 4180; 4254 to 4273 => 0.09 angstrom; 3.74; 3.46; 3.37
